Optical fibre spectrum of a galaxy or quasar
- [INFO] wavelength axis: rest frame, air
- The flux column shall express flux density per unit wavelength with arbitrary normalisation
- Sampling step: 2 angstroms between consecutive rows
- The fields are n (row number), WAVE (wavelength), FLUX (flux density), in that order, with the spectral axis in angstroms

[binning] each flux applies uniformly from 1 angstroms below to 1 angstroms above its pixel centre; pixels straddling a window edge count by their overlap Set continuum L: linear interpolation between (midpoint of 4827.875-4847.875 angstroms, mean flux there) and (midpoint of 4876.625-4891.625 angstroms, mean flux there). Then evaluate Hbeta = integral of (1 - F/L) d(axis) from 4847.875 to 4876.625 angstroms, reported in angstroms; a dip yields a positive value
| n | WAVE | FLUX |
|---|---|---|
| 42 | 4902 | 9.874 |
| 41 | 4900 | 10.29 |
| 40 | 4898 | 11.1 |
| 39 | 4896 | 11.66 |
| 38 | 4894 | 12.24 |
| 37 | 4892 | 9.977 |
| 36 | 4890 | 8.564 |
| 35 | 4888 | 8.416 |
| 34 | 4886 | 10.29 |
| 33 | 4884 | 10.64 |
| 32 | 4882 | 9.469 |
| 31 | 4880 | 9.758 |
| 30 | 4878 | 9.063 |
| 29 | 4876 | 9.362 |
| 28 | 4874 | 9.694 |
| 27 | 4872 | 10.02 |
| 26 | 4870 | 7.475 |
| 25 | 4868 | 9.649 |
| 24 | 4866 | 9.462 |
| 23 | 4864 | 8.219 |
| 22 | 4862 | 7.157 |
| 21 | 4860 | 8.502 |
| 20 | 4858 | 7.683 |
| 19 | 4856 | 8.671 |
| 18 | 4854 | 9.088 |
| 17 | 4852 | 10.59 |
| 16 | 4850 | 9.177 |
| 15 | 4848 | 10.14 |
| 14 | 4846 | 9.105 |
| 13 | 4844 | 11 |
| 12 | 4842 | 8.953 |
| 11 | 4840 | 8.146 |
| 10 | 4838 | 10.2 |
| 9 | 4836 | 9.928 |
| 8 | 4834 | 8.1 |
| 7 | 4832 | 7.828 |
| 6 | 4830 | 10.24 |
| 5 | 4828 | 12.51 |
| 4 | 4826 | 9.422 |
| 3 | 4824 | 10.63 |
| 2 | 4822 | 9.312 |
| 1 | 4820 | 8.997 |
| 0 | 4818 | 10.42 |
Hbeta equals 1.6 angstroms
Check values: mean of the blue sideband 9.5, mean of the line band 8.95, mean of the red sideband 9.48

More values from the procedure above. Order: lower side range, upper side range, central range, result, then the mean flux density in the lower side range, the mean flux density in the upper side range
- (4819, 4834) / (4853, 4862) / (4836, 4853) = -1.5 angstroms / 9.73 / 8.34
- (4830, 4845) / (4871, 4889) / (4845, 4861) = 0.4 angstroms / 9.24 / 9.63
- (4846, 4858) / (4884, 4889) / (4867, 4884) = 0.2 angstroms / 9.34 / 9.61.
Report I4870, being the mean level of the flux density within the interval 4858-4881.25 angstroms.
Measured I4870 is 8.89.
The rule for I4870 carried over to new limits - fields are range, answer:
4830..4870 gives 9.02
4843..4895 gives 9.36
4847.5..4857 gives 9.5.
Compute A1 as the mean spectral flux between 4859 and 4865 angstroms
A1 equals 7.96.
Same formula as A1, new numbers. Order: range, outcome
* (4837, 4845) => 9.57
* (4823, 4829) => 10.9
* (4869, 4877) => 9.14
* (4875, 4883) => 9.41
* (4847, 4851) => 9.66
